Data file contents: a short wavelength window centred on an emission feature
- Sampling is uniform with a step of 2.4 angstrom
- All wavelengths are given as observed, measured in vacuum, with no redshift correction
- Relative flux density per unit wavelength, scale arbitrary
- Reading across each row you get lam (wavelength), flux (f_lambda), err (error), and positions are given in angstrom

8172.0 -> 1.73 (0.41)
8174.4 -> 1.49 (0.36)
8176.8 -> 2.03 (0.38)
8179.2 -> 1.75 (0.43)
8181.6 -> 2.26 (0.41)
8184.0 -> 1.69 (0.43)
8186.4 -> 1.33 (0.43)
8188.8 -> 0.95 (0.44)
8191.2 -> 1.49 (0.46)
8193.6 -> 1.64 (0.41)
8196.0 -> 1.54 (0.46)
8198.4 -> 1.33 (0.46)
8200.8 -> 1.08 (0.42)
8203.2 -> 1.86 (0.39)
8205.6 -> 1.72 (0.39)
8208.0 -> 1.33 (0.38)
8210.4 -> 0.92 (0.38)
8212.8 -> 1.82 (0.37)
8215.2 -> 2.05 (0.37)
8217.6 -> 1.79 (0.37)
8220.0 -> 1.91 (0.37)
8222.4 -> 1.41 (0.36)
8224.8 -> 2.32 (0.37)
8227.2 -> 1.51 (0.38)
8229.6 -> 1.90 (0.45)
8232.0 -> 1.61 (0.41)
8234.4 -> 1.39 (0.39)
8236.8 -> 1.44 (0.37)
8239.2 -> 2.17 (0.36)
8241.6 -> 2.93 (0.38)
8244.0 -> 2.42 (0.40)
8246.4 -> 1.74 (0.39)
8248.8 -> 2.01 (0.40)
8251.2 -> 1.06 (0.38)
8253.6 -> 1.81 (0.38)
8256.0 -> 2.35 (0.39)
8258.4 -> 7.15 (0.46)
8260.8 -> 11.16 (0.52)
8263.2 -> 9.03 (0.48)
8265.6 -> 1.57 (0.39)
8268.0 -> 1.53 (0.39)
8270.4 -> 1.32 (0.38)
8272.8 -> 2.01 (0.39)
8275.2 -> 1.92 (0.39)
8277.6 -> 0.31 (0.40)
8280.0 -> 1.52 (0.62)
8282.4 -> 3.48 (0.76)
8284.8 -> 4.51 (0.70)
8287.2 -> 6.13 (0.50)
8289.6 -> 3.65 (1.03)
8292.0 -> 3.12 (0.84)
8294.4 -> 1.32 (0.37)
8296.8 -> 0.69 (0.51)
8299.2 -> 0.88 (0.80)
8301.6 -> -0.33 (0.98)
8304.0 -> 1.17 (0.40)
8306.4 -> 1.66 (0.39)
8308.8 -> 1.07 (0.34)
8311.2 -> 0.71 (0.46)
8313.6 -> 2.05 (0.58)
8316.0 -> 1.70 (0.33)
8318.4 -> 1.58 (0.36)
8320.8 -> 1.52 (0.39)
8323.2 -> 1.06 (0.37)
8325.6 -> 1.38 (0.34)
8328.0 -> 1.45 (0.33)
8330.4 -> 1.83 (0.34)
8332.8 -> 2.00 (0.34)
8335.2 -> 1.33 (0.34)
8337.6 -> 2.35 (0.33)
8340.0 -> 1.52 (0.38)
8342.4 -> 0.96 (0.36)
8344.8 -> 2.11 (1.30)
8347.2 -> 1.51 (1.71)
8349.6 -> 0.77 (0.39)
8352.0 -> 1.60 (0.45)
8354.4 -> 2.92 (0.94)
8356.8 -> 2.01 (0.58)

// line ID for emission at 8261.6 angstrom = H-alpha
